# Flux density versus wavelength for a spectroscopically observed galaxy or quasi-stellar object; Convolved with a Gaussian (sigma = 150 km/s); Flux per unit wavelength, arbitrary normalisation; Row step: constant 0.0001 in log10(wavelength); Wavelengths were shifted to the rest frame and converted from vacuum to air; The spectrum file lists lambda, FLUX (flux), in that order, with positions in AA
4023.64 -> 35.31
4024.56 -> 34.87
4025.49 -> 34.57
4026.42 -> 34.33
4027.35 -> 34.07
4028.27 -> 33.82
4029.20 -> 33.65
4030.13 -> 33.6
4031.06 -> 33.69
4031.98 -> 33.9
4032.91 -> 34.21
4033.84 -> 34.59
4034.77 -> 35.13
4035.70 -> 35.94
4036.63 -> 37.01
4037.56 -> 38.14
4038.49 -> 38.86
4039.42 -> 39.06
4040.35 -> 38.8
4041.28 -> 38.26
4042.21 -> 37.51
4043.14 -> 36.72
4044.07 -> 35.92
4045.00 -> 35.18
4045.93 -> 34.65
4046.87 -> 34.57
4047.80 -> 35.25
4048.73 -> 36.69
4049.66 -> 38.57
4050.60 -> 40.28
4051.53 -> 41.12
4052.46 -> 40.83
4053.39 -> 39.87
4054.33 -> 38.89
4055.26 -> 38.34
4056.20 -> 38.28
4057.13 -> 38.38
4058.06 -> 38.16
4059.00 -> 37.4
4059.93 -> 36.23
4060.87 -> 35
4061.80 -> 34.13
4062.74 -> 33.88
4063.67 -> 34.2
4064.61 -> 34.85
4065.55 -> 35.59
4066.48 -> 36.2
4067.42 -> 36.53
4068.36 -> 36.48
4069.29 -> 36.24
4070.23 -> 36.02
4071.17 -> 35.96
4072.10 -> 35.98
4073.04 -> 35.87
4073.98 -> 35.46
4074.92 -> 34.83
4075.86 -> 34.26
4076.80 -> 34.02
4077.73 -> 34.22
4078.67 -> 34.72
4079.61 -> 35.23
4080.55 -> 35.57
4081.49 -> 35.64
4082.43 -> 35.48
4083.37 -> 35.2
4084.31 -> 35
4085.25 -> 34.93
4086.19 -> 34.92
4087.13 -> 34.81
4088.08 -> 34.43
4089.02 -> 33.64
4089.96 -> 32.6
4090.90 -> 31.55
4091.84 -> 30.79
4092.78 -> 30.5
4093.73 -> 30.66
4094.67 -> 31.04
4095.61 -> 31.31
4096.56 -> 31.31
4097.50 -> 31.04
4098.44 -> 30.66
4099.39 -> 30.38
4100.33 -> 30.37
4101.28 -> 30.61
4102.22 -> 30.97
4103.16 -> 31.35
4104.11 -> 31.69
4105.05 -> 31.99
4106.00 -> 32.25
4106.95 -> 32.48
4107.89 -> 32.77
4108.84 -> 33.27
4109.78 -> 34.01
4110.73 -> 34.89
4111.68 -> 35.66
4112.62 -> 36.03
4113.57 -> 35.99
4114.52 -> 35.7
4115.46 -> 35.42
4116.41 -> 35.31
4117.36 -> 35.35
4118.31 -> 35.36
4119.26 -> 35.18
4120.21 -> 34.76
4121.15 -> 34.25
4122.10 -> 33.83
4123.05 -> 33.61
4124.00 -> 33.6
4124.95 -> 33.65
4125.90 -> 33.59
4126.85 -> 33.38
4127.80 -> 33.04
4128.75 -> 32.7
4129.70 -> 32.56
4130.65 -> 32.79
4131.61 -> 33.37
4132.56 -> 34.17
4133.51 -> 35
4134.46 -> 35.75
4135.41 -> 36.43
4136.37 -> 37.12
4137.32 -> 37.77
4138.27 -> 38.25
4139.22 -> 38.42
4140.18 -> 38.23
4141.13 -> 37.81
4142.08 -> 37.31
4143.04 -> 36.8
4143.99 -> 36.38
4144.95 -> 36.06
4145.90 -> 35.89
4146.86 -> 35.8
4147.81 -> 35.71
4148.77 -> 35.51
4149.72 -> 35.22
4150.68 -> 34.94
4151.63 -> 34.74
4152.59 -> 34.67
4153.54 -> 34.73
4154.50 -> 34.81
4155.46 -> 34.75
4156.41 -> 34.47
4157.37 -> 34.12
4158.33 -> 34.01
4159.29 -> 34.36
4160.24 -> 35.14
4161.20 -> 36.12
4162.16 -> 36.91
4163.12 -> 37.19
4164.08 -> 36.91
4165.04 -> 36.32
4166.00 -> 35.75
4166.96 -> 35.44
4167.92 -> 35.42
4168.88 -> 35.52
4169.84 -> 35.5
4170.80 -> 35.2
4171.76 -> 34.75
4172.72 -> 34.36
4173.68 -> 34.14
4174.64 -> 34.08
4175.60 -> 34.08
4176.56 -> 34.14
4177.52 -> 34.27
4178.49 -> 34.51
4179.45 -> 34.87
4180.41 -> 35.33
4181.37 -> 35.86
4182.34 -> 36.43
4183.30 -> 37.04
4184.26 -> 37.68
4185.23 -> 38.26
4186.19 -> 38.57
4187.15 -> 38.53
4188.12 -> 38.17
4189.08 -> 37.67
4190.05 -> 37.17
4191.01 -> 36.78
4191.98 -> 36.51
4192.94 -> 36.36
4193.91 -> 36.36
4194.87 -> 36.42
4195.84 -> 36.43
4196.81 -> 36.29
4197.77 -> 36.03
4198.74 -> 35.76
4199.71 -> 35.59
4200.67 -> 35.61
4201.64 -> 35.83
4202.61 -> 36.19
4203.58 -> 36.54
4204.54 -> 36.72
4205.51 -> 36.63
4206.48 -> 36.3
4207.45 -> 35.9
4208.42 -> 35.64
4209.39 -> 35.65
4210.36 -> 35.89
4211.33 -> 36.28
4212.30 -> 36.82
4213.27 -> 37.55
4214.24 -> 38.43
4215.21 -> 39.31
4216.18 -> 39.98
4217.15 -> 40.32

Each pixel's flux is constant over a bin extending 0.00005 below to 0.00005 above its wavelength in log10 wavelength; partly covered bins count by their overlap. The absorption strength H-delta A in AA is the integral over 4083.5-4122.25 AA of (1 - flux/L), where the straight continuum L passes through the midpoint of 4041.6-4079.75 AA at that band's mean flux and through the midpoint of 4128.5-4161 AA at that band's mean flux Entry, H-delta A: 3.0 AA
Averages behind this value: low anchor 36.4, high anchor 35.5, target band 33.2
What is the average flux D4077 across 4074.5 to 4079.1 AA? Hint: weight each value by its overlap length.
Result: 34.4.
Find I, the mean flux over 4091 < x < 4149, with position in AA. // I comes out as 34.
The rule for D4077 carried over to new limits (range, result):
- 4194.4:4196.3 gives 36.3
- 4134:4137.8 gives 36.8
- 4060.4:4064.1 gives 34.3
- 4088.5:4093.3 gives 31.8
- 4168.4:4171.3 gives 35.4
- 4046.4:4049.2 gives 35.5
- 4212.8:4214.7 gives 38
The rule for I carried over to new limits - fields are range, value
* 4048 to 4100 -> 35.1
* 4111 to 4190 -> 35.5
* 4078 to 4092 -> 34.4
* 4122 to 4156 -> 35.3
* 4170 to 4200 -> 36.1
